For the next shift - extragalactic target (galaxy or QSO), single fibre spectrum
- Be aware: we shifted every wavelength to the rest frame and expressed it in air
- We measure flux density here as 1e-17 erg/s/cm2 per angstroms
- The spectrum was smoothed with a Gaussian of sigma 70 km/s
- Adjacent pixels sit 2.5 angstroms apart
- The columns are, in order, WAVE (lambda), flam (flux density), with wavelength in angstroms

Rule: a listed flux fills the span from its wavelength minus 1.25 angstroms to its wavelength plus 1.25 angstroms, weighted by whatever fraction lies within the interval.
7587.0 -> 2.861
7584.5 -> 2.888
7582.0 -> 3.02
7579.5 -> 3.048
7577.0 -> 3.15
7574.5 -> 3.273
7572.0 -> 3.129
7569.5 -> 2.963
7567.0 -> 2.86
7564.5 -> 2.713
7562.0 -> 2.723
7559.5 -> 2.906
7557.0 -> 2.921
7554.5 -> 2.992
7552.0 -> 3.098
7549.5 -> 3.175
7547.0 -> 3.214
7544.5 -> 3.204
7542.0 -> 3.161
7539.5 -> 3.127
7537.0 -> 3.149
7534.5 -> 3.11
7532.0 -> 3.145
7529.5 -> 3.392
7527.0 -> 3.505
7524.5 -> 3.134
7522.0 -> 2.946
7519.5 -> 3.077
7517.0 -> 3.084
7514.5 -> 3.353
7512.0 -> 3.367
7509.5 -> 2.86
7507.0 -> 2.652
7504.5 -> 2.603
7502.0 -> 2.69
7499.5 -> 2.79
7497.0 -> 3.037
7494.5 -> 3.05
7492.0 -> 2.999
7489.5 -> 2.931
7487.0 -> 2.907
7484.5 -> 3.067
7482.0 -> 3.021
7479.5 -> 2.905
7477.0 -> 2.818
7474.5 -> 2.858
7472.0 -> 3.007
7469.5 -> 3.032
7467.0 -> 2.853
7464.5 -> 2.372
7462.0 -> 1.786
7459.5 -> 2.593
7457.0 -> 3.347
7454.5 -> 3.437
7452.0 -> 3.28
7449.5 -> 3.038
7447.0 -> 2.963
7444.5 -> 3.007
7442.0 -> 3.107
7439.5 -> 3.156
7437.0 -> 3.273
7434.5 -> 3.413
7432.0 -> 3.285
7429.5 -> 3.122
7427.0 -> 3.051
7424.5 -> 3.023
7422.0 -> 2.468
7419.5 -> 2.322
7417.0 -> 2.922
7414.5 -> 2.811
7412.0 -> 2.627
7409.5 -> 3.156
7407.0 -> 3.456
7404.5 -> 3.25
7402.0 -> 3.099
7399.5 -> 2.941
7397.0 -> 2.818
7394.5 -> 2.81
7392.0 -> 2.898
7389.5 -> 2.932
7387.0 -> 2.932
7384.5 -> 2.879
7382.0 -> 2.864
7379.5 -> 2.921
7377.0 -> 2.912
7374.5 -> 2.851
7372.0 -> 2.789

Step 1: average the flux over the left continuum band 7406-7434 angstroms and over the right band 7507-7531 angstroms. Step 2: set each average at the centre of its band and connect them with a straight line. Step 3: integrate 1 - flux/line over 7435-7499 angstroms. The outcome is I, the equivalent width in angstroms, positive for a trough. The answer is 1.8 angstroms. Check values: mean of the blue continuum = 2.94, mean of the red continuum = 3.16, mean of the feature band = 2.96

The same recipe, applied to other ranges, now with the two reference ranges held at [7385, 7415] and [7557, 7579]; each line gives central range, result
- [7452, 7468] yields 1.09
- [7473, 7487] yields 0.19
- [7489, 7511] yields 0.90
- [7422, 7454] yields -1.59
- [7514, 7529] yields -1.09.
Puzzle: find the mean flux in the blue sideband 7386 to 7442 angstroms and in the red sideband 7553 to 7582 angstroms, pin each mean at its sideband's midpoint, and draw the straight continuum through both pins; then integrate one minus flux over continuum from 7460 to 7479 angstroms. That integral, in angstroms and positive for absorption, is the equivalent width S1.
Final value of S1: 1.9 angstroms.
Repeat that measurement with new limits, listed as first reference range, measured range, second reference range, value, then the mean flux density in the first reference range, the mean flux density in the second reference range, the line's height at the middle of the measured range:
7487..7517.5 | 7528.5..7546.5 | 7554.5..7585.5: -1.4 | 2.95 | 2.97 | 2.96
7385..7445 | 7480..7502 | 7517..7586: 0.6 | 2.99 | 3.07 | 3.04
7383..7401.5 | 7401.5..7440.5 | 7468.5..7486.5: -1.5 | 2.9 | 2.96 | 2.92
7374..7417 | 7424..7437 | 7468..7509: -1.2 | 2.95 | 2.9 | 2.93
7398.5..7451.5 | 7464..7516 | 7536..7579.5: 2.0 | 3.03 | 3.04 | 3.04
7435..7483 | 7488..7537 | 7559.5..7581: -1.3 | 2.95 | 2.98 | 2.96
